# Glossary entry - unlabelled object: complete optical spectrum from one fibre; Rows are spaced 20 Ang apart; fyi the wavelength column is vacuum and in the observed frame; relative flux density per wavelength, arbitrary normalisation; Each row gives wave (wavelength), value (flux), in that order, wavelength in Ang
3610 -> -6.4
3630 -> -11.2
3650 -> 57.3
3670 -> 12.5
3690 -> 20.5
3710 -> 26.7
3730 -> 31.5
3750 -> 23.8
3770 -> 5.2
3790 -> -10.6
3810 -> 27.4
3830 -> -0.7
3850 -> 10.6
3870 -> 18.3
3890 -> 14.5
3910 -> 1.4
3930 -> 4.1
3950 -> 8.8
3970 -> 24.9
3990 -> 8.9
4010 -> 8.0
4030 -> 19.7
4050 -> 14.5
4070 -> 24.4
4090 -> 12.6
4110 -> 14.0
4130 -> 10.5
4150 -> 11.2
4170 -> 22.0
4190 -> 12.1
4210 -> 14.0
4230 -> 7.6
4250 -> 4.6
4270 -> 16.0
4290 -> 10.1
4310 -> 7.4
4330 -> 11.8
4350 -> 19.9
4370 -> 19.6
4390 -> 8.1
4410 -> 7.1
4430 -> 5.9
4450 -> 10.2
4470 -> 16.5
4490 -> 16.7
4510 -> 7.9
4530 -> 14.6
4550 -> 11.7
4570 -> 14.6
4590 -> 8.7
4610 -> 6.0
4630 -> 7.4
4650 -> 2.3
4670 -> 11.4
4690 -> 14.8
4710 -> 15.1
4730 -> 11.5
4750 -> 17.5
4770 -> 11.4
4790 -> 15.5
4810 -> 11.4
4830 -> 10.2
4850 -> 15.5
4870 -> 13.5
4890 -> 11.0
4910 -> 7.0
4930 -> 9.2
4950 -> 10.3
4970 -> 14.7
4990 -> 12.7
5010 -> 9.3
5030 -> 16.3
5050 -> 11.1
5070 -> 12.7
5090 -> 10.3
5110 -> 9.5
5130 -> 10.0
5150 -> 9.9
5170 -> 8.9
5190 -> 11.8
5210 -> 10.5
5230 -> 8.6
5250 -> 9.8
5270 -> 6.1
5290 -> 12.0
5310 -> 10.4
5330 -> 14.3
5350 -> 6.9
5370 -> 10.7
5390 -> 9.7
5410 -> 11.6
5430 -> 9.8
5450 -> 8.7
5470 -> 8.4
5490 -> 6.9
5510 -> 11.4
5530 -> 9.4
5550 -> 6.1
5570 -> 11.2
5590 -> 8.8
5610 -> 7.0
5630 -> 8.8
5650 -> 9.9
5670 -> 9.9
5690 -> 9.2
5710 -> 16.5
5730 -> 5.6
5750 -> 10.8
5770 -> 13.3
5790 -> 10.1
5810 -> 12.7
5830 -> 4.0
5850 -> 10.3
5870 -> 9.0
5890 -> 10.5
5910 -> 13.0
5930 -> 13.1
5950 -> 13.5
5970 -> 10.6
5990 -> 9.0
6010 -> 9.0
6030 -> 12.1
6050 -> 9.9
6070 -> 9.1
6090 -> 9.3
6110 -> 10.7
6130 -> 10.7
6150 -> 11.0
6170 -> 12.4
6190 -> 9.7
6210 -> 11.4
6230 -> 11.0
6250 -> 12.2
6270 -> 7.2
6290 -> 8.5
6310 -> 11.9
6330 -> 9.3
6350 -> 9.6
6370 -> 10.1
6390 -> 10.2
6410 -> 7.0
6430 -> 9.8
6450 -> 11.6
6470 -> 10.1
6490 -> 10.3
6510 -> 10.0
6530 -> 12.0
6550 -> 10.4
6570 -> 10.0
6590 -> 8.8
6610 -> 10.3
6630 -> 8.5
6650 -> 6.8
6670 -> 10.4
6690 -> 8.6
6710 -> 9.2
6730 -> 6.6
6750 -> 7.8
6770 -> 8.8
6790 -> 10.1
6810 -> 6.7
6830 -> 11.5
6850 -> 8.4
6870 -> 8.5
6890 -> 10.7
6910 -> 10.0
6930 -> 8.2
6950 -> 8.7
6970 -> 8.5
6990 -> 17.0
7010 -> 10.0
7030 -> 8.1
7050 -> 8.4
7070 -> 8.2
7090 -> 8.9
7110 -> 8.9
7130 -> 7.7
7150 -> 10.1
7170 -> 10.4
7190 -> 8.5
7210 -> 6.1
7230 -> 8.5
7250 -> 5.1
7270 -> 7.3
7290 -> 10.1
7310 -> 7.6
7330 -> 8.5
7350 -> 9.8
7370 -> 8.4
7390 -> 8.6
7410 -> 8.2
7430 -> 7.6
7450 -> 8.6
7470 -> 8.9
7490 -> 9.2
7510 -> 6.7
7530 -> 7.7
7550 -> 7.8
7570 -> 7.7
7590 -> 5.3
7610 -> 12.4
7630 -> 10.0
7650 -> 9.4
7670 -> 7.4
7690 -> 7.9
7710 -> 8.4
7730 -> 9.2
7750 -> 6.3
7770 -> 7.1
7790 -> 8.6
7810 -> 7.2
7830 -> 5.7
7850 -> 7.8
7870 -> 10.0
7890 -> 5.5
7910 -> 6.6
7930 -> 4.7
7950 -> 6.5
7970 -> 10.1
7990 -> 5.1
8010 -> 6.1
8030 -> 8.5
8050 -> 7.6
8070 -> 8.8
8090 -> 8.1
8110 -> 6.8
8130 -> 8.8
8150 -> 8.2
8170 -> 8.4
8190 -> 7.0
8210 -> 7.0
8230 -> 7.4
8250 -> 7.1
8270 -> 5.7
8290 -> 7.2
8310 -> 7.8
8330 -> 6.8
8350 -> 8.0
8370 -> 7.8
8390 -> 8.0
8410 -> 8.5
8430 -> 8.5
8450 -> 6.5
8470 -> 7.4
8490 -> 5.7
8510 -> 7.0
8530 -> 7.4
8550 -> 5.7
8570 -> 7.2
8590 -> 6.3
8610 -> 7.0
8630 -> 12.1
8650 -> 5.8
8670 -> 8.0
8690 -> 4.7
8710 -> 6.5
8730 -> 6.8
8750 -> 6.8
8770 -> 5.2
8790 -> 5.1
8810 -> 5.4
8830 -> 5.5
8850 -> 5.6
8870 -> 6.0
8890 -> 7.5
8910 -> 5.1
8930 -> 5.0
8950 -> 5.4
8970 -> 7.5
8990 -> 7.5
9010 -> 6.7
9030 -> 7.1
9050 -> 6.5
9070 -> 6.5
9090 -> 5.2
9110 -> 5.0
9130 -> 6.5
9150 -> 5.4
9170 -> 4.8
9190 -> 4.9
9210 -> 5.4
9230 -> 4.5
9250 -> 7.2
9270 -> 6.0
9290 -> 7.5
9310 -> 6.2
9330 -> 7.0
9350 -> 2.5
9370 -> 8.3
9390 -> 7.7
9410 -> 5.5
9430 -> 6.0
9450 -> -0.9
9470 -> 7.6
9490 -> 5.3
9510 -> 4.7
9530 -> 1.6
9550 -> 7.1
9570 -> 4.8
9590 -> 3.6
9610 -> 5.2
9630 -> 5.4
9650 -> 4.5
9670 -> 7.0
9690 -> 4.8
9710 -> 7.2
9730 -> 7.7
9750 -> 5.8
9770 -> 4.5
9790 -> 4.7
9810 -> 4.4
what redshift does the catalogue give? 0.065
